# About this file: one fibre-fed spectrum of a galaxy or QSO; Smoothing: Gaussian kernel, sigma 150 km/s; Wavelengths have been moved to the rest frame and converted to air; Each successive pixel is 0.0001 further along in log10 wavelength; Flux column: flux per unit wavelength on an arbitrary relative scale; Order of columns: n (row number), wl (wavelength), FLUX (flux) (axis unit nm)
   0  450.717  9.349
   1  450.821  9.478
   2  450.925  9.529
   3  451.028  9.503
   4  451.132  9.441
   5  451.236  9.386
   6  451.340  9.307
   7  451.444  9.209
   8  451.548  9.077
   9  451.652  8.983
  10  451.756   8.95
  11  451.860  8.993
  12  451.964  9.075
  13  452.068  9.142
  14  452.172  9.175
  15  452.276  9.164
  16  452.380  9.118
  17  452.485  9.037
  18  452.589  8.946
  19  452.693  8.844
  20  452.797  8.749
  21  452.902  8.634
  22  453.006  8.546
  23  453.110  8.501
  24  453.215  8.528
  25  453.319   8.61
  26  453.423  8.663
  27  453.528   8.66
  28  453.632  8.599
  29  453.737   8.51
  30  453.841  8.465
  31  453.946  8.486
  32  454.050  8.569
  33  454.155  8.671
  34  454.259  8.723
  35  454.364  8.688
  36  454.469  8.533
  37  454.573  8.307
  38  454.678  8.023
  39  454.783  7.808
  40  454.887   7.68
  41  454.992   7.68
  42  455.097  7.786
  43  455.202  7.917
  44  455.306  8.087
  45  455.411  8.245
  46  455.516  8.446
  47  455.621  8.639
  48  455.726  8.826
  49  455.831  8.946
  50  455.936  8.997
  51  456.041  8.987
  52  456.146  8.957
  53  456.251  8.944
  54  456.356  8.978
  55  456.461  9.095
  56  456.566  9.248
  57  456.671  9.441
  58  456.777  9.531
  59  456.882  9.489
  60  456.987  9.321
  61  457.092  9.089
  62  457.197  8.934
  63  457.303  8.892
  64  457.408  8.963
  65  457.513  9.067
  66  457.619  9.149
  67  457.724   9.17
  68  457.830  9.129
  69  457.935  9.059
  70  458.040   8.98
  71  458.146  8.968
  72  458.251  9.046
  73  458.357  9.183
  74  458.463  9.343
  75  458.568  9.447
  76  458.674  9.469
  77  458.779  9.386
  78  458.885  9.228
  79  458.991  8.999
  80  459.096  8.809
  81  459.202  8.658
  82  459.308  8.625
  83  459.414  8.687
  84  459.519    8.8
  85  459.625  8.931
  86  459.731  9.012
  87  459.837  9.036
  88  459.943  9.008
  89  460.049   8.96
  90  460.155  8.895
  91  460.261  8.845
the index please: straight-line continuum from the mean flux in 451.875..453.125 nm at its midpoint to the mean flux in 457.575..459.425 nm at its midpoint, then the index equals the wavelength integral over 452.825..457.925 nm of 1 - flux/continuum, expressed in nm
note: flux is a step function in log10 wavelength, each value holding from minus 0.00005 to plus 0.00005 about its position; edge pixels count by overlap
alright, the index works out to 0.174 nm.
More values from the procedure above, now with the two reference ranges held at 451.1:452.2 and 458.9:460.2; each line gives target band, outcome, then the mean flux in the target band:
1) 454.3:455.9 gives 0.138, 8.25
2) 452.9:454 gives 0.064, 8.57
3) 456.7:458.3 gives -0.031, 9.12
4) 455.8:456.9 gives -0.019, 9.14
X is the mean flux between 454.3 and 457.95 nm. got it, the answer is 8.74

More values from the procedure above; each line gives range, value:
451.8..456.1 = 8.59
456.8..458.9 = 9.17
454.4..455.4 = 8.01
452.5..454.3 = 8.64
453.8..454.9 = 8.38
